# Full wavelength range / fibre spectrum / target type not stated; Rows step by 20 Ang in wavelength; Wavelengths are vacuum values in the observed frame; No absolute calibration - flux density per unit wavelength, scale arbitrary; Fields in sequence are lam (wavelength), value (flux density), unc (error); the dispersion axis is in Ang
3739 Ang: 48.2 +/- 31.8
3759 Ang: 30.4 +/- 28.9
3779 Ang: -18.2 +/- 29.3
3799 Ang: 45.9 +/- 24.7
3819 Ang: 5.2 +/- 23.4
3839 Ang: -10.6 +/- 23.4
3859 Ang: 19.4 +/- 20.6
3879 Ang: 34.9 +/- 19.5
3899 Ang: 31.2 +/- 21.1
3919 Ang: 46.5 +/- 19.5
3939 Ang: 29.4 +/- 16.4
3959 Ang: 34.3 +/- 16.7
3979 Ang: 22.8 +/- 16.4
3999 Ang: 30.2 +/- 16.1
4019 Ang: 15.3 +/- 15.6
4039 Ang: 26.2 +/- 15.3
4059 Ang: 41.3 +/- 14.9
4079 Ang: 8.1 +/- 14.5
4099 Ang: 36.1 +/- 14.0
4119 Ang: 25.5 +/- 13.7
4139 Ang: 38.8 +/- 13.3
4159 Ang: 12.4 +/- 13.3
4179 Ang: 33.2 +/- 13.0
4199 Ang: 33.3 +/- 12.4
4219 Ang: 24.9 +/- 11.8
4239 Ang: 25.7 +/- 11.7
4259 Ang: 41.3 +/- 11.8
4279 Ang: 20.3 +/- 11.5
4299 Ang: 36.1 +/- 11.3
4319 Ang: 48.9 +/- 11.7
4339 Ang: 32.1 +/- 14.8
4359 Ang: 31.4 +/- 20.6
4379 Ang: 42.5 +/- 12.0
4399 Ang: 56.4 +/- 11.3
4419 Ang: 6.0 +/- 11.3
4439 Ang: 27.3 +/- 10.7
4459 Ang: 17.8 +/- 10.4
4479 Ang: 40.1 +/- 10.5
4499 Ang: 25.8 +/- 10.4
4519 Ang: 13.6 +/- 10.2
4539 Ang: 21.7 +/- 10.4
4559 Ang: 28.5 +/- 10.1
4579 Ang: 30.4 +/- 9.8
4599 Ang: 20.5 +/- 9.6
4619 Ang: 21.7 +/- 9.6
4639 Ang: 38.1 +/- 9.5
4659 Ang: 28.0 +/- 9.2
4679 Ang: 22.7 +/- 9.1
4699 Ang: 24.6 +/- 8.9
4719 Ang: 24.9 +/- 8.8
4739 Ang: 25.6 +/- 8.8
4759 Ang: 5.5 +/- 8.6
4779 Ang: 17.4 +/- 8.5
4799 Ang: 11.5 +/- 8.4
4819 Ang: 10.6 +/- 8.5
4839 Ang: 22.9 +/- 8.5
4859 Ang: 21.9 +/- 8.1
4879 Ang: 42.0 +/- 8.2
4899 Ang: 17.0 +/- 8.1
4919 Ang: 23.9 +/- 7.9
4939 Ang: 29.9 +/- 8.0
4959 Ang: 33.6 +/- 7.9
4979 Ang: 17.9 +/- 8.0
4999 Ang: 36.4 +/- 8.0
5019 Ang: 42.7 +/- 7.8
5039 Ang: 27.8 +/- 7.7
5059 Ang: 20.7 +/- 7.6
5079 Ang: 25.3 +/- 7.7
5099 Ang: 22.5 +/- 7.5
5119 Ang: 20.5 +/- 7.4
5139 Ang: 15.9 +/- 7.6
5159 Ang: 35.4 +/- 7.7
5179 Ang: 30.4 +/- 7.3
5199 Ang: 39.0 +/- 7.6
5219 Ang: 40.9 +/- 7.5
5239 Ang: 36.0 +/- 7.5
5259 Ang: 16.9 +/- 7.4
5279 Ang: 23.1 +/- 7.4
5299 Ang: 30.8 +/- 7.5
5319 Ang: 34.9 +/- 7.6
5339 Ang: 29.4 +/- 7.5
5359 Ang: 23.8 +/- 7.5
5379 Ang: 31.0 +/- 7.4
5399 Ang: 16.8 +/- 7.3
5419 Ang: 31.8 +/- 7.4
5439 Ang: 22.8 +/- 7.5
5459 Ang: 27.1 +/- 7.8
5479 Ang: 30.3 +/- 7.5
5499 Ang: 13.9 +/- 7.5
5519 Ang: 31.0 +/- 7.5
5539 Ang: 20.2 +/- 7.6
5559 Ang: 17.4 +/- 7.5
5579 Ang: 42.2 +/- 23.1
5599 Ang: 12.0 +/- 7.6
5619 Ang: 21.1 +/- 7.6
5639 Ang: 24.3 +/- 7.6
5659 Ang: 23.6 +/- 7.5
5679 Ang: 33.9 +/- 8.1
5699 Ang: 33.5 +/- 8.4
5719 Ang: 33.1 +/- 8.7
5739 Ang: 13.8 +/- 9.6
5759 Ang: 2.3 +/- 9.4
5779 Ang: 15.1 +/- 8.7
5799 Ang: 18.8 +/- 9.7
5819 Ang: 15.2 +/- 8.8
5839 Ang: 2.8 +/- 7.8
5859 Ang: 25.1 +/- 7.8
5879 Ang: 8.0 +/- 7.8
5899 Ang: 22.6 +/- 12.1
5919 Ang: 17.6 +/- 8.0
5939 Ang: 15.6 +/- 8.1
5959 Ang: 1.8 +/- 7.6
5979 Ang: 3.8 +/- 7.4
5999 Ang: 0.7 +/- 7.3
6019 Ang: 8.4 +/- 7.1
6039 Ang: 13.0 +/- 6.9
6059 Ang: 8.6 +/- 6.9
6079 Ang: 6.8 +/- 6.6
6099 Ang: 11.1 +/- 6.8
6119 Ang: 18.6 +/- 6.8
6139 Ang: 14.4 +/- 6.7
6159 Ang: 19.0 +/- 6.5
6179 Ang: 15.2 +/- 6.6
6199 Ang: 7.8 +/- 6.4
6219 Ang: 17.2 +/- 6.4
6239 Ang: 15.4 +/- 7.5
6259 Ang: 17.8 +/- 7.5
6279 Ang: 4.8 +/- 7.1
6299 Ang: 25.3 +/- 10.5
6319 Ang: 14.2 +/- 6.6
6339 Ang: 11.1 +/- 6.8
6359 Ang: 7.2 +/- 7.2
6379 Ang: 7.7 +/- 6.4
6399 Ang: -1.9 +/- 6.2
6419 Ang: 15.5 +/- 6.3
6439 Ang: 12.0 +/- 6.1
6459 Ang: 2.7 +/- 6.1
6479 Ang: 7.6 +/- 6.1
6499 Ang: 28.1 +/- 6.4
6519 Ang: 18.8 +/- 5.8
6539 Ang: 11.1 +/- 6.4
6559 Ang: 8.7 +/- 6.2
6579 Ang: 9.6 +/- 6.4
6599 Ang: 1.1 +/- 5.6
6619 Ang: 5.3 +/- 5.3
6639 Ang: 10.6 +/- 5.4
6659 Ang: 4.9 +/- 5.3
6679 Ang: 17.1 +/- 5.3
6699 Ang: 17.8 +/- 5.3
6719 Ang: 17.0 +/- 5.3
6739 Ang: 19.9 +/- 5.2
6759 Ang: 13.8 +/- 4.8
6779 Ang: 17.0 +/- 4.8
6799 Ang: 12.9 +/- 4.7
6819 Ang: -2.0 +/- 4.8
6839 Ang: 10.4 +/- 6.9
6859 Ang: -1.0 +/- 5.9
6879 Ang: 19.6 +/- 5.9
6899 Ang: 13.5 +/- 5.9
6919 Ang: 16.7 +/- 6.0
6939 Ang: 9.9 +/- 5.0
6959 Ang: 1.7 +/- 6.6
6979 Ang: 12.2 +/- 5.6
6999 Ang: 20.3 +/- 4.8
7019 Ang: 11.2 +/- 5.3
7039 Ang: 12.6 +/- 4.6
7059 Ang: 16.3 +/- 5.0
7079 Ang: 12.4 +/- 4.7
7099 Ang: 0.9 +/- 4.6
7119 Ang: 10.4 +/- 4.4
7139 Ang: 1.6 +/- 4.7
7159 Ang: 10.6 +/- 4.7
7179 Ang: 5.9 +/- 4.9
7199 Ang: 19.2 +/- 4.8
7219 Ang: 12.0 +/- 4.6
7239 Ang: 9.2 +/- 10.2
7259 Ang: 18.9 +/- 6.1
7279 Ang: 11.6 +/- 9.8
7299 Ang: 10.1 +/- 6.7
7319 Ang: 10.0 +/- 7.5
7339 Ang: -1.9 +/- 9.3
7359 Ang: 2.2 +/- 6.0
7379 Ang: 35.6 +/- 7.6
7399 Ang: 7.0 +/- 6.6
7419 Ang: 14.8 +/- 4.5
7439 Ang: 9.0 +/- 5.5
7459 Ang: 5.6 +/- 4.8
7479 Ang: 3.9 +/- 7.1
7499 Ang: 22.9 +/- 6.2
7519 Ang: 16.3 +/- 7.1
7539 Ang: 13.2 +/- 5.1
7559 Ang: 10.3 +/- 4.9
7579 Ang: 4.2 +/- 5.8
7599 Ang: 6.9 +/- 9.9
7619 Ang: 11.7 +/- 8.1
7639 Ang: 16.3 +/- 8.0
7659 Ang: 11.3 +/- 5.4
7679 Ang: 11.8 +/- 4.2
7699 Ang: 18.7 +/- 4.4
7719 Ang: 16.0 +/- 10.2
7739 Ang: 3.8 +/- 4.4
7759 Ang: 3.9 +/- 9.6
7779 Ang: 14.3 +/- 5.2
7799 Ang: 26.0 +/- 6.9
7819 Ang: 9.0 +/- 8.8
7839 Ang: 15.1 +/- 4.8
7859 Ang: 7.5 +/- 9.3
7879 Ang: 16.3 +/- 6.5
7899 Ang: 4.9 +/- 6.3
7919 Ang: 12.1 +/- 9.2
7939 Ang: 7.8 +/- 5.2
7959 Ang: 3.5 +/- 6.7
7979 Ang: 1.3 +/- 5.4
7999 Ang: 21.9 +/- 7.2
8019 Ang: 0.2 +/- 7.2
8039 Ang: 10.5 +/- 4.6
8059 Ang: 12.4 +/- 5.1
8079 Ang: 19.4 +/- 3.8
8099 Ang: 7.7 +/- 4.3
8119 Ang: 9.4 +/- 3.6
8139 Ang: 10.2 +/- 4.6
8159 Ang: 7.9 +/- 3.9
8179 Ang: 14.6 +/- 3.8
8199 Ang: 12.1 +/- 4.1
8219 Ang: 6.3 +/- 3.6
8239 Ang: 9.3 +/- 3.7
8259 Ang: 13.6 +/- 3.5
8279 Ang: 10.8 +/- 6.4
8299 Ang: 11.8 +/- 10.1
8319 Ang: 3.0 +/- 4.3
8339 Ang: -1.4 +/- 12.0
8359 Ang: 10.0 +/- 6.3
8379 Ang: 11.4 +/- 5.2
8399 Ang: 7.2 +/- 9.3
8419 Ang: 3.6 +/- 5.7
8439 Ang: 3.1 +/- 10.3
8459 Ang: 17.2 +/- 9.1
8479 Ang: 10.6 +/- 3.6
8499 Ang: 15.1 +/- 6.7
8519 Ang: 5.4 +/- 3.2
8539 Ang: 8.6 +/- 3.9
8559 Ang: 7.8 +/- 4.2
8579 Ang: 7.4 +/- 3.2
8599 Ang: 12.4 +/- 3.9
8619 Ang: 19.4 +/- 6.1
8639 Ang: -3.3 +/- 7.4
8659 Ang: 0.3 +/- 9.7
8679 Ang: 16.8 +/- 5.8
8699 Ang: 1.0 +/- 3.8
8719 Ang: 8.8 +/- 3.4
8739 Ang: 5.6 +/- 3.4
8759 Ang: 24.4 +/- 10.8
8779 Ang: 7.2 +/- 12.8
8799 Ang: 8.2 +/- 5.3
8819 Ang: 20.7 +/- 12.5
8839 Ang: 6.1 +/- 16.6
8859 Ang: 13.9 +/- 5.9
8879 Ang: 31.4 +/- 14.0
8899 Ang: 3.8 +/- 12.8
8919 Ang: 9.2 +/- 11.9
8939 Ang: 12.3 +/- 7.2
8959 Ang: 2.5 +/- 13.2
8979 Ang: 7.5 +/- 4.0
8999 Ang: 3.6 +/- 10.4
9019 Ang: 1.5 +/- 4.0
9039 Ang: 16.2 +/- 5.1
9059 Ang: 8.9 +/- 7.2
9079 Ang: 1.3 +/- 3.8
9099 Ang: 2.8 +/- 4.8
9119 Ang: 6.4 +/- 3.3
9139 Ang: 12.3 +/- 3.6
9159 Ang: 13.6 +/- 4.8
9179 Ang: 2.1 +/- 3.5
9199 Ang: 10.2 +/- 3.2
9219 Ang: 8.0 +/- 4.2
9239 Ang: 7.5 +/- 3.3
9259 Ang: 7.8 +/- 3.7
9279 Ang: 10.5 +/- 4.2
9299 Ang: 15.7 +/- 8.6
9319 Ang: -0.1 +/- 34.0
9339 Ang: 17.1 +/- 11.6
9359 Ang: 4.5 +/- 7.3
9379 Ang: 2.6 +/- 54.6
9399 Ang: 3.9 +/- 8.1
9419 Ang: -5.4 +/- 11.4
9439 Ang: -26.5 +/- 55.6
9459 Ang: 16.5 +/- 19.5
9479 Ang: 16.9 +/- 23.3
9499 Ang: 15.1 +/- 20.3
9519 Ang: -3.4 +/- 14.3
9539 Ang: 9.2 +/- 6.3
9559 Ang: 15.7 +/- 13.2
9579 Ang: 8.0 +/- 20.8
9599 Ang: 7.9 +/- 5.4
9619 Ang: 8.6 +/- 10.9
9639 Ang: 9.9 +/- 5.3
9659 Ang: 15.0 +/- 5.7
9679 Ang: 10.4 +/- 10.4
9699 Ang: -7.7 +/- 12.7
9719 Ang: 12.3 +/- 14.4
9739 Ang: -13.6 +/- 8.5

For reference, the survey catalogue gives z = 0.54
